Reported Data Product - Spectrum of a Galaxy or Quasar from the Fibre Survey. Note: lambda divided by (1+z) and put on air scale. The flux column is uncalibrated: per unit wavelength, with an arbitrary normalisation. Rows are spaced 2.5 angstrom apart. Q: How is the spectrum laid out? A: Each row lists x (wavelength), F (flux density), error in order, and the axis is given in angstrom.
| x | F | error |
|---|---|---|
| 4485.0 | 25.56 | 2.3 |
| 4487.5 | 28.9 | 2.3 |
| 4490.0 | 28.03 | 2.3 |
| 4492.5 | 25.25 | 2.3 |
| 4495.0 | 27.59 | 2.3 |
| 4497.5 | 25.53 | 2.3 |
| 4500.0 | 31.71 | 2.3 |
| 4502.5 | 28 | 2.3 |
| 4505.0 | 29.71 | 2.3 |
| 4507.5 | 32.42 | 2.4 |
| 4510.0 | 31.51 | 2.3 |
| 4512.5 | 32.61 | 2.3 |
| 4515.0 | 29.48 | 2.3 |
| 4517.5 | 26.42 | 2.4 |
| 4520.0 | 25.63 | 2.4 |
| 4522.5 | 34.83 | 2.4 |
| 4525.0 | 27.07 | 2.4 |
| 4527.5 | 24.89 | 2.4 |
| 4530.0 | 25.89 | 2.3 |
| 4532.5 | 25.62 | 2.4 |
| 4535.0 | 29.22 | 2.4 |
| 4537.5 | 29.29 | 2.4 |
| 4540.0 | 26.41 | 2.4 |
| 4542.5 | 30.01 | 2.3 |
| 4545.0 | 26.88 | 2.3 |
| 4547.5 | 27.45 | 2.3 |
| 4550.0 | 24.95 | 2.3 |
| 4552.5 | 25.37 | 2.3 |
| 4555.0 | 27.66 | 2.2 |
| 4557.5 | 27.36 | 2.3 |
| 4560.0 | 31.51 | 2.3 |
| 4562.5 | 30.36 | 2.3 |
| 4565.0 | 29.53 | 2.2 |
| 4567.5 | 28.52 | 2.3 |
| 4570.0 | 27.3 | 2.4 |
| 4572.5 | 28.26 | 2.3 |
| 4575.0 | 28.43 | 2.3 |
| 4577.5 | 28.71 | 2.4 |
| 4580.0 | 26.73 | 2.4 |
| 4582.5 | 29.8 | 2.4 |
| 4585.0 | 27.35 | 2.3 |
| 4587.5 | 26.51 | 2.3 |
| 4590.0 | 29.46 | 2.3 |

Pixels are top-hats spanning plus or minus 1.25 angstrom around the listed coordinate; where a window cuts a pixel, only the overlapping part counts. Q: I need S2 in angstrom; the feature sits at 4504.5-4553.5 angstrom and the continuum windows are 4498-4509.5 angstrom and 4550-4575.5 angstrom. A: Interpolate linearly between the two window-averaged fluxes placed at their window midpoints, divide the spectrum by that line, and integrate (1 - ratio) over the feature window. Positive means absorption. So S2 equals 1.9 angstrom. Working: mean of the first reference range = 30.2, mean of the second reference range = 28.3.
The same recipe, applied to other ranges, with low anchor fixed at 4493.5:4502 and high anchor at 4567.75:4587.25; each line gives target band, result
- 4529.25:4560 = 0.78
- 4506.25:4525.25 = -1.36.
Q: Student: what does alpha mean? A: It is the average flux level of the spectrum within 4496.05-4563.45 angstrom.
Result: 28.4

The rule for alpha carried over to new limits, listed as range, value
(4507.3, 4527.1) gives 29.6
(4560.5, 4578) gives 28.9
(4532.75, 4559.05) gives 27.4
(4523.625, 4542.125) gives 27.1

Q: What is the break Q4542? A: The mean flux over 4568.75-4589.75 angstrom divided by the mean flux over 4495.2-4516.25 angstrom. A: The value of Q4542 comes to 0.9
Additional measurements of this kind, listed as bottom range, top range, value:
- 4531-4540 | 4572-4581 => 1.01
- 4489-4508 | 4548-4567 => 0.99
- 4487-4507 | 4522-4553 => 0.97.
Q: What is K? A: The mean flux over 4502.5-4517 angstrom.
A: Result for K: 30.6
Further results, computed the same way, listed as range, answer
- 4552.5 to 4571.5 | 28.7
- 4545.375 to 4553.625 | 26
